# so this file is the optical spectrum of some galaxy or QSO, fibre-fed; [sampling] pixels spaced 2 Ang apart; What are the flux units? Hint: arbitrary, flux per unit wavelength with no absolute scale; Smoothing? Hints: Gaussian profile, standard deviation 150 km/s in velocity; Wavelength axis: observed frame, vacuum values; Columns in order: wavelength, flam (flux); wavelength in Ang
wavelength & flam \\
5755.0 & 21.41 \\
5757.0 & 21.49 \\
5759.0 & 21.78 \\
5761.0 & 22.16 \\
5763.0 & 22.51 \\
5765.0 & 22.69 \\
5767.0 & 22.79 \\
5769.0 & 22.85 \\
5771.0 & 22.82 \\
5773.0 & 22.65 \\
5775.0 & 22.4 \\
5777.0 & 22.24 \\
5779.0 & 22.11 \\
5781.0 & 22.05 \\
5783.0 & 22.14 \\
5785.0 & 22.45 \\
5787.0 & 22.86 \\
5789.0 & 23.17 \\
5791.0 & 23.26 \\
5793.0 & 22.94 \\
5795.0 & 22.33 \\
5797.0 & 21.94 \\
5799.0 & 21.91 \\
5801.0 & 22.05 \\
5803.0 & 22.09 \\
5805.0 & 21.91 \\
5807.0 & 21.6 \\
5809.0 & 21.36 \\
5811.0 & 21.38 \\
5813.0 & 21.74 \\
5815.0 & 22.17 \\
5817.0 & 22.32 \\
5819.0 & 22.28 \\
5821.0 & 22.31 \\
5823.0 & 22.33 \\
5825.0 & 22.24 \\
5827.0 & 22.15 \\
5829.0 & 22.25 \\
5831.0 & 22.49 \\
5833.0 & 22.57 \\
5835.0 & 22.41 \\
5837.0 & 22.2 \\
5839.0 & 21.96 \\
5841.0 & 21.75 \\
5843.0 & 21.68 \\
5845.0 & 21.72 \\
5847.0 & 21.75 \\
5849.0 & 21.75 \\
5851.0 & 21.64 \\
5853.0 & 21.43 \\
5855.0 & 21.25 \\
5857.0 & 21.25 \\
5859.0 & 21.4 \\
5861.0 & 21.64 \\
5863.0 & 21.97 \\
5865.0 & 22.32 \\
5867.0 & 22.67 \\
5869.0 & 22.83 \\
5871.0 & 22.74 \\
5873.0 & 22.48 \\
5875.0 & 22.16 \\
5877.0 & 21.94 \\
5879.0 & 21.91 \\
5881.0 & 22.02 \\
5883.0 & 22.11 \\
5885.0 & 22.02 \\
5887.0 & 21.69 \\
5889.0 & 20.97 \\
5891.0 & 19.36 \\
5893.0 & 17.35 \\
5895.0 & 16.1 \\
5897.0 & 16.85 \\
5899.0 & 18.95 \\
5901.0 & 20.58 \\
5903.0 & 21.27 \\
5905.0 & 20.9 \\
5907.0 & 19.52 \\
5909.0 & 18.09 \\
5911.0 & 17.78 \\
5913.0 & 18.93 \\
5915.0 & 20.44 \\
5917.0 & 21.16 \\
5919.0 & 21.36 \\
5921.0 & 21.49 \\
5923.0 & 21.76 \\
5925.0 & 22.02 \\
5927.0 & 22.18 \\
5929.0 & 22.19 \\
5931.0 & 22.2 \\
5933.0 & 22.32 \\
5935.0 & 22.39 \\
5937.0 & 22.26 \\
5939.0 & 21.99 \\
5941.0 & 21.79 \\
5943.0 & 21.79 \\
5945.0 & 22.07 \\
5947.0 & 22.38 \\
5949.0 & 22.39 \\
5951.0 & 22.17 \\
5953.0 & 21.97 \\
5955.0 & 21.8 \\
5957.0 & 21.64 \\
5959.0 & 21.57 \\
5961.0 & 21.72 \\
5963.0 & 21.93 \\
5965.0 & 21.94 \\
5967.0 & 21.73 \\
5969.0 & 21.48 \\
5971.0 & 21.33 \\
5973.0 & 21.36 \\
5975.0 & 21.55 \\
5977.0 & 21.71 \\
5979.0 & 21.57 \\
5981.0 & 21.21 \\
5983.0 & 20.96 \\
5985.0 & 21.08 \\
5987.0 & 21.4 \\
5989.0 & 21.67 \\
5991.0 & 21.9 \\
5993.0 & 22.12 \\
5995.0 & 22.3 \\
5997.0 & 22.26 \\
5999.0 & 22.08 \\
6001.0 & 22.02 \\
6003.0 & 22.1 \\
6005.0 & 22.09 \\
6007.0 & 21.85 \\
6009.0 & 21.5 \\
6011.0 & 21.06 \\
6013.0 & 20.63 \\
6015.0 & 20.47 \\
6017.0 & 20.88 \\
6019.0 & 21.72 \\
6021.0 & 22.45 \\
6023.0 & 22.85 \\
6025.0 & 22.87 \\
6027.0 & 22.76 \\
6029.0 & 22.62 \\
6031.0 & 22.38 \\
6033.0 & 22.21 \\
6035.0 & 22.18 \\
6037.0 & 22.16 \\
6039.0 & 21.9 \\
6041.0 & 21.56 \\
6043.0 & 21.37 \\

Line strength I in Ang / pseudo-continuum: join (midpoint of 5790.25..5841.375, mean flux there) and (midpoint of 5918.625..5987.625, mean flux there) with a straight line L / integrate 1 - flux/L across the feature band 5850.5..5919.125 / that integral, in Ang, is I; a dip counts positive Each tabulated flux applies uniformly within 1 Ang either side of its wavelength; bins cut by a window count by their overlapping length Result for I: 3.8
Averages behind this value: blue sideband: 22.2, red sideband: 21.8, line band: 20.8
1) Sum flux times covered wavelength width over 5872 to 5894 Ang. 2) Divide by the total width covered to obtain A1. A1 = 21.3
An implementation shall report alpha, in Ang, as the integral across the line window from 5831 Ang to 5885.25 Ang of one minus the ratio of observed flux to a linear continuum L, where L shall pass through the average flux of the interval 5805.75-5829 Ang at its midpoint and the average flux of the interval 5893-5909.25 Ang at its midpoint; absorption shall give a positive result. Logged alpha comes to -3.9 Ang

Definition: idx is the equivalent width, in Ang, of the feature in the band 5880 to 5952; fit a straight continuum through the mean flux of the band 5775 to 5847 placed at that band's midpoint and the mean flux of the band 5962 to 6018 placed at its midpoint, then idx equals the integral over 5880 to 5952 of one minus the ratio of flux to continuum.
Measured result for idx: 3.2 Ang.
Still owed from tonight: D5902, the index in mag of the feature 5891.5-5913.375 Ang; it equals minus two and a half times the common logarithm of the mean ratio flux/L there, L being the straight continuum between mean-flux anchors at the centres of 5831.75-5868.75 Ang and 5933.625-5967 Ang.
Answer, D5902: 0.17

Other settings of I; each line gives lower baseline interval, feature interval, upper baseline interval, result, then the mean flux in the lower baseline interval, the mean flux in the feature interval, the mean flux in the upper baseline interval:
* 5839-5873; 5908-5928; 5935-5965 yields 1.3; 21.9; 20.5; 22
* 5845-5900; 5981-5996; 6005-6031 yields 0.1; 21.1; 21.6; 21.8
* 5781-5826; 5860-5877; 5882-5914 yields -1.6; 22.2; 22.3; 19.5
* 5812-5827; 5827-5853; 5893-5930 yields -0.3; 22.2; 22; 20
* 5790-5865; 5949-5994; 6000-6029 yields 0.5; 22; 21.6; 21.8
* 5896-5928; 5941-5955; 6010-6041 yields -0.9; 20.2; 22.1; 21.9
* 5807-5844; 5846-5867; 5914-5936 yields 0.3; 22.1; 21.7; 21.8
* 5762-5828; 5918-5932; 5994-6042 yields 0.1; 22.3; 21.9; 22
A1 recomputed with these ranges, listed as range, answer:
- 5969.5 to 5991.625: 21.4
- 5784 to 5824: 22.2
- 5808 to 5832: 22.1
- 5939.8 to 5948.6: 22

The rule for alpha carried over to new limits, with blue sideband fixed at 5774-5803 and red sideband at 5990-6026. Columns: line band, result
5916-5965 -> 0.2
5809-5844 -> 0.3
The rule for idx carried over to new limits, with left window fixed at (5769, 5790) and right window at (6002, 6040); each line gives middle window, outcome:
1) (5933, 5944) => 0.03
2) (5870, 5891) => 0.37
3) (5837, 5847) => 0.24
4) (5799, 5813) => 0.44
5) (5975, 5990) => 0.44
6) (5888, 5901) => 2.22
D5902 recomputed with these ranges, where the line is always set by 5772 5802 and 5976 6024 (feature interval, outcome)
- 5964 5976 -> 0.01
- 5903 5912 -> 0.14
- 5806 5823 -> 0.02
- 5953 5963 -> 0.00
